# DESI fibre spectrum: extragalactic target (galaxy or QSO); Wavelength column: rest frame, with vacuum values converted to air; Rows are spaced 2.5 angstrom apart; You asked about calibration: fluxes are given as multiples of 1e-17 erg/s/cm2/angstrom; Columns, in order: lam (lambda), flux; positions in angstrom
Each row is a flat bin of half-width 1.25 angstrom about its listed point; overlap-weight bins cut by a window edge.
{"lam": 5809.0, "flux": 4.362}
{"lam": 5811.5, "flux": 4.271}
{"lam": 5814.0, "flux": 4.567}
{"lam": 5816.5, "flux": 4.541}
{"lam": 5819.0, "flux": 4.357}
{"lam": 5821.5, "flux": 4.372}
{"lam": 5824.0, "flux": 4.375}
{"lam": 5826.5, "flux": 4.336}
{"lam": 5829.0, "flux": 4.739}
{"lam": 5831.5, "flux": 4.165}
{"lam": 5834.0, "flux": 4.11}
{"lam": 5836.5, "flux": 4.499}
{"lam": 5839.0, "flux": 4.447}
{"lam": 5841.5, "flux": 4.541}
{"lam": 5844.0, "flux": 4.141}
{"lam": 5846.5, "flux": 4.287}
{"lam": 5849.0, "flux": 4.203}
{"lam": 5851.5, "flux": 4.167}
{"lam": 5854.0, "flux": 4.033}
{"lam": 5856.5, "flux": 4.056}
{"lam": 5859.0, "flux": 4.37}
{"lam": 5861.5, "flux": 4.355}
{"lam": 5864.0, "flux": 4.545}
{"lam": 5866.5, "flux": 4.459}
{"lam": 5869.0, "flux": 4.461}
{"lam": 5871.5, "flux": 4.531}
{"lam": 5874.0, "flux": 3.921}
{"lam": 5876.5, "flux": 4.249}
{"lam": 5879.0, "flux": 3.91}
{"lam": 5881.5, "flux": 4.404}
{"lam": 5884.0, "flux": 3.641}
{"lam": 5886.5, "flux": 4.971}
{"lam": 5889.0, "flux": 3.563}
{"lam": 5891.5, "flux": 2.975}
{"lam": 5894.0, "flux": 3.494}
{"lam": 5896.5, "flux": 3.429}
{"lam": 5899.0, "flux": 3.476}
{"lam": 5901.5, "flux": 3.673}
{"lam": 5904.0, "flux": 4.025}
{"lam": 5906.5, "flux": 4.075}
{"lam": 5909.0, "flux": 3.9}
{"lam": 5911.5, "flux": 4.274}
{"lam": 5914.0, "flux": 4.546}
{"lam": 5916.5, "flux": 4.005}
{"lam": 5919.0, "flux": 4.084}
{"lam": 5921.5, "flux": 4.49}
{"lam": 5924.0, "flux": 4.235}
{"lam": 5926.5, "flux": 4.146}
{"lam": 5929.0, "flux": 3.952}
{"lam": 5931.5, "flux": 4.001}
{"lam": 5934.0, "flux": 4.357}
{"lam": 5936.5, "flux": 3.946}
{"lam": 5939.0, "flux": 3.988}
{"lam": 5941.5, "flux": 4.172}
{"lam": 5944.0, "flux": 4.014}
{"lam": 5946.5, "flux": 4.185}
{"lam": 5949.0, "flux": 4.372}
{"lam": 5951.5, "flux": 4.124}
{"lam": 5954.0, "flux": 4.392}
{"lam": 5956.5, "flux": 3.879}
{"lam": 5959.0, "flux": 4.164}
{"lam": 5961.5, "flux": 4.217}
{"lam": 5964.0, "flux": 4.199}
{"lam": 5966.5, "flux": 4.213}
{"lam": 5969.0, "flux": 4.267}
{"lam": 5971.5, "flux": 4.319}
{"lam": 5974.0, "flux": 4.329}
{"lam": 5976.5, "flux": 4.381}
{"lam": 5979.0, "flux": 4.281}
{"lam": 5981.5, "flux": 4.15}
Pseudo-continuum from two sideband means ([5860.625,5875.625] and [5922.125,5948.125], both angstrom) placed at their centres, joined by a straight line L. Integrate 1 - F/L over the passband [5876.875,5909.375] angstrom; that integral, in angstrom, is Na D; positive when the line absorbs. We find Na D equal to 3.5 angstrom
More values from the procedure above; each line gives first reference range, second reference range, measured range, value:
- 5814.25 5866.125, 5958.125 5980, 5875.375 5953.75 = 4.9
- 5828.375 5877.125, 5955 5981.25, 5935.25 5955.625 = 0.5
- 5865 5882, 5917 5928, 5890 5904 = 2.6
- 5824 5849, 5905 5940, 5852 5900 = 2.4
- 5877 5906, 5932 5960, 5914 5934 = -0.8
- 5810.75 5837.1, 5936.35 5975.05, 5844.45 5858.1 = 0.6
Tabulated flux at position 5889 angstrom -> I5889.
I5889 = 3.563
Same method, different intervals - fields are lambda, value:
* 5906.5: 4.075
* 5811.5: 4.271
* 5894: 3.494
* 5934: 4.357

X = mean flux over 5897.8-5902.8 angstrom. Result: 3.58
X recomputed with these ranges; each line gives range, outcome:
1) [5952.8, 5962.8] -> 4.16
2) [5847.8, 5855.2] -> 4.13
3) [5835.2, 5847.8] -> 4.38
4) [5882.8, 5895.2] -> 3.73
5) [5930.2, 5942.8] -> 4.09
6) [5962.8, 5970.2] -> 4.23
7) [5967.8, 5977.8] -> 4.32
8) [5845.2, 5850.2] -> 4.24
